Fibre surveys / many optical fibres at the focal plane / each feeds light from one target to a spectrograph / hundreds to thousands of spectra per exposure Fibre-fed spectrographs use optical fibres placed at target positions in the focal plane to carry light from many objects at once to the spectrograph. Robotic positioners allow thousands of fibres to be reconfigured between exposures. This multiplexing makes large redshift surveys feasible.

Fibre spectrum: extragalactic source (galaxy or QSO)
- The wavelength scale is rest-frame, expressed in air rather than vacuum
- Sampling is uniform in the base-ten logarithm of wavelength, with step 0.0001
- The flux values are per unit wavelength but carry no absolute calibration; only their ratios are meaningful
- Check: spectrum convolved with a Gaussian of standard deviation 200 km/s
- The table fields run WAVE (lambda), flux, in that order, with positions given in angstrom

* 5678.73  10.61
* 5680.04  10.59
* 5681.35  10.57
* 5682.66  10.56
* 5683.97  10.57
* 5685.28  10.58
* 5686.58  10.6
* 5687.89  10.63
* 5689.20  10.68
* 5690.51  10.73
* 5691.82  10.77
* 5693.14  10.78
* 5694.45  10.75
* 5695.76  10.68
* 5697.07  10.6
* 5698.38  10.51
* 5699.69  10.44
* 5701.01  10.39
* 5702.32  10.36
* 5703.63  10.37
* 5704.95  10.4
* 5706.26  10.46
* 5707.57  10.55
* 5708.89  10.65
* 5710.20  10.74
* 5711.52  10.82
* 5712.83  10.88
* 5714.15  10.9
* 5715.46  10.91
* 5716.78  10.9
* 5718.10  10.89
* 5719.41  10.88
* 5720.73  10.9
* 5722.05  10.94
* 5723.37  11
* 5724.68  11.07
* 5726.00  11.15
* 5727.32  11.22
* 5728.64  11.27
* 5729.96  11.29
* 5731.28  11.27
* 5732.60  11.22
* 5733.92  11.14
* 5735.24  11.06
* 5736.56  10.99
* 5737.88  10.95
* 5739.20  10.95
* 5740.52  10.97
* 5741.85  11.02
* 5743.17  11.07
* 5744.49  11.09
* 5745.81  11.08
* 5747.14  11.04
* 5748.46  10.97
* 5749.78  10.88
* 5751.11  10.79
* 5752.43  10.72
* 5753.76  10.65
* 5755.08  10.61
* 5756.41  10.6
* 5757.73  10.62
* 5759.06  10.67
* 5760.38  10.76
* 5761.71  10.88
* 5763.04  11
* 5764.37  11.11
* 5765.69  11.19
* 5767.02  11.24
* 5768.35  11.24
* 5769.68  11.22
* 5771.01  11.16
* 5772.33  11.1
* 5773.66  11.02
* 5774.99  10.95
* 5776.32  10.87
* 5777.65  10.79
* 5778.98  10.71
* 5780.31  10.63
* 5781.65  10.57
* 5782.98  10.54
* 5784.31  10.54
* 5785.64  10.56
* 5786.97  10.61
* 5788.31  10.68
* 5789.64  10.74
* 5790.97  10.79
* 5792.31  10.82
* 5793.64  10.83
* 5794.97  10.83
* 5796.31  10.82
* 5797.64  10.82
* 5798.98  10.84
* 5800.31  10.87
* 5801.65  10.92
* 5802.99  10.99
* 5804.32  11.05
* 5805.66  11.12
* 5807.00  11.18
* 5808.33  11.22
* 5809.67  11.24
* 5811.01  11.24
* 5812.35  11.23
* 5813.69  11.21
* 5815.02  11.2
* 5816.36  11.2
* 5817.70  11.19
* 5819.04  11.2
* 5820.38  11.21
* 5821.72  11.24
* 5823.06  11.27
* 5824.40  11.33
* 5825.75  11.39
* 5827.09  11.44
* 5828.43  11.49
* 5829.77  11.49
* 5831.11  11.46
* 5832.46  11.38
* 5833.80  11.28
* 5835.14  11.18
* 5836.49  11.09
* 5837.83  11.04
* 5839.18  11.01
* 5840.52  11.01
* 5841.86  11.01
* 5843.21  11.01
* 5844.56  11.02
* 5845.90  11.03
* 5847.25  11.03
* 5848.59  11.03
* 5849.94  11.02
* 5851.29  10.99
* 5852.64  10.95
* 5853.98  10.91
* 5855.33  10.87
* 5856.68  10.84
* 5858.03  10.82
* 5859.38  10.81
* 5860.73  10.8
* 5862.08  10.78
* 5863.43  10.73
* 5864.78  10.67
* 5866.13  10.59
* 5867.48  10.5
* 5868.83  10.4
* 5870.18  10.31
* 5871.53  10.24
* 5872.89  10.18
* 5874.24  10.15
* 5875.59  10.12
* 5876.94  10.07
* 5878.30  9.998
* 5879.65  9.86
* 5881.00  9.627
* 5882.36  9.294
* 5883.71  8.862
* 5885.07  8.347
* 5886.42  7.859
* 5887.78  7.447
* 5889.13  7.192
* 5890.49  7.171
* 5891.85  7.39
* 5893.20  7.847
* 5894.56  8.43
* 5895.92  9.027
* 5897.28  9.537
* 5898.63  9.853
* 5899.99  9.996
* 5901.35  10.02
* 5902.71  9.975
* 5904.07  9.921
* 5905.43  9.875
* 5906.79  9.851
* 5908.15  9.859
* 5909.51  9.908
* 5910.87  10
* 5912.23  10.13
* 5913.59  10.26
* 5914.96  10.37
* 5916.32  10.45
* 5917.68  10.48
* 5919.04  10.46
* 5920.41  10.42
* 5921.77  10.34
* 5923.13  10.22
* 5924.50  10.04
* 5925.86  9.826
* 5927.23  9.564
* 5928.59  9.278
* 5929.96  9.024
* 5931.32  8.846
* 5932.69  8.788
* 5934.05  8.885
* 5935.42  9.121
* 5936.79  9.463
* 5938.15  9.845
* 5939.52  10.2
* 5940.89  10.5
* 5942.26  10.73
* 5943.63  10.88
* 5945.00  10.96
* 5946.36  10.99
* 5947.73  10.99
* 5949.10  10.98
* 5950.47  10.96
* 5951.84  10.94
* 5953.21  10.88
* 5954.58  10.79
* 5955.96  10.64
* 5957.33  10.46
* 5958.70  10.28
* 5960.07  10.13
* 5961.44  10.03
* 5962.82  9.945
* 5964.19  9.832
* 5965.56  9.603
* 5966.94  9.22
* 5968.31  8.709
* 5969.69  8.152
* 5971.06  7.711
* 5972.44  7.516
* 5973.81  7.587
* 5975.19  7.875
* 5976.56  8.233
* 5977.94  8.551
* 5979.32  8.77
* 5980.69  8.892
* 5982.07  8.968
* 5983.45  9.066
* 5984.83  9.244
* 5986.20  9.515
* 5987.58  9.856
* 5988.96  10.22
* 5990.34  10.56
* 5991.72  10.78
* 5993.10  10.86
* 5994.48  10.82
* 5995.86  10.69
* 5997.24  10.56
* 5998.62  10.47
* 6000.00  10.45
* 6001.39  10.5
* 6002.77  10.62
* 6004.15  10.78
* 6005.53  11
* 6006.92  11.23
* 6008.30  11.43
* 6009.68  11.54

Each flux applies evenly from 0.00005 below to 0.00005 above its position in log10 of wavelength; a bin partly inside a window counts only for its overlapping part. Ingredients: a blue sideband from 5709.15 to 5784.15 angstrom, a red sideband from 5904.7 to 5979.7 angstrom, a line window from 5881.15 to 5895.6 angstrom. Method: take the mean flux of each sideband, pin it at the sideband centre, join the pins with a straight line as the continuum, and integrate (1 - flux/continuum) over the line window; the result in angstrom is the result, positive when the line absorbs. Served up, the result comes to 2.91 angstrom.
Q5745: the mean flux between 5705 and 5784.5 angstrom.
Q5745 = 10.9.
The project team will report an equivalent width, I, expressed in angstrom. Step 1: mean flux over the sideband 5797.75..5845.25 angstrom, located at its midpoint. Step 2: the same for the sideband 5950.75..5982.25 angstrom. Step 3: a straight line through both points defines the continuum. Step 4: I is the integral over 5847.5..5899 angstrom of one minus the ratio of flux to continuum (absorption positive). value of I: 3.6 angstrom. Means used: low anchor 11.2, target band 9.79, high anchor 9.32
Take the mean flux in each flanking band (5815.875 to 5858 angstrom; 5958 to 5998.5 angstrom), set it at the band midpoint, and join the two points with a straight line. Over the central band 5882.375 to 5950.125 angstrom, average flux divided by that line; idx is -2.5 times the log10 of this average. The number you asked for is 0.06 mag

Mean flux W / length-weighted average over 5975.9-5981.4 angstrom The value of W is 8.61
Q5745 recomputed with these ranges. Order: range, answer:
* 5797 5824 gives 11.1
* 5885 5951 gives 9.65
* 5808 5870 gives 11.1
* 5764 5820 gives 11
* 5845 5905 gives 9.86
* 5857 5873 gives 10.6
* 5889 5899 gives 8.32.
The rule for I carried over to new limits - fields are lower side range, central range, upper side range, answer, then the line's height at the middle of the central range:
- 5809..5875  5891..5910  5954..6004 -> 1.9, 10.4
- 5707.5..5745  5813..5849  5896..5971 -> -2.4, 10.5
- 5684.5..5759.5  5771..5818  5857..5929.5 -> -2.5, 10.4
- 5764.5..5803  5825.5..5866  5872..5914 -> -4.4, 9.97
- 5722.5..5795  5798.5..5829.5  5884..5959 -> -2.0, 10.5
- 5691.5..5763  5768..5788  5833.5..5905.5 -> -0.5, 10.6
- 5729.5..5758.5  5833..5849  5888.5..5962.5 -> -1.1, 10.4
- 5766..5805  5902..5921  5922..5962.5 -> 0.3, 10.3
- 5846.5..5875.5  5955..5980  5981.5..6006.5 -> 3.1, 10.4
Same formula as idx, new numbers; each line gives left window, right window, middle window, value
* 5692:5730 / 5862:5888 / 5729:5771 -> -0.044 mag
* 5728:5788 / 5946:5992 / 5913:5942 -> 0.002 mag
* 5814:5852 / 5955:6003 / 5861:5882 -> 0.050 mag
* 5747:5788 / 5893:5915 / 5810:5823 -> -0.078 mag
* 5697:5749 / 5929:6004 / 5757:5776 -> -0.032 mag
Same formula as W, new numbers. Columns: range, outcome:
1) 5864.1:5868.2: 10.6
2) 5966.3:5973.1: 8.26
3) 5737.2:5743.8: 11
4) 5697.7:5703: 10.4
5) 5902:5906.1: 9.92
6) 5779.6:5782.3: 10.6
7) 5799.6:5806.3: 11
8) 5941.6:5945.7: 10.9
